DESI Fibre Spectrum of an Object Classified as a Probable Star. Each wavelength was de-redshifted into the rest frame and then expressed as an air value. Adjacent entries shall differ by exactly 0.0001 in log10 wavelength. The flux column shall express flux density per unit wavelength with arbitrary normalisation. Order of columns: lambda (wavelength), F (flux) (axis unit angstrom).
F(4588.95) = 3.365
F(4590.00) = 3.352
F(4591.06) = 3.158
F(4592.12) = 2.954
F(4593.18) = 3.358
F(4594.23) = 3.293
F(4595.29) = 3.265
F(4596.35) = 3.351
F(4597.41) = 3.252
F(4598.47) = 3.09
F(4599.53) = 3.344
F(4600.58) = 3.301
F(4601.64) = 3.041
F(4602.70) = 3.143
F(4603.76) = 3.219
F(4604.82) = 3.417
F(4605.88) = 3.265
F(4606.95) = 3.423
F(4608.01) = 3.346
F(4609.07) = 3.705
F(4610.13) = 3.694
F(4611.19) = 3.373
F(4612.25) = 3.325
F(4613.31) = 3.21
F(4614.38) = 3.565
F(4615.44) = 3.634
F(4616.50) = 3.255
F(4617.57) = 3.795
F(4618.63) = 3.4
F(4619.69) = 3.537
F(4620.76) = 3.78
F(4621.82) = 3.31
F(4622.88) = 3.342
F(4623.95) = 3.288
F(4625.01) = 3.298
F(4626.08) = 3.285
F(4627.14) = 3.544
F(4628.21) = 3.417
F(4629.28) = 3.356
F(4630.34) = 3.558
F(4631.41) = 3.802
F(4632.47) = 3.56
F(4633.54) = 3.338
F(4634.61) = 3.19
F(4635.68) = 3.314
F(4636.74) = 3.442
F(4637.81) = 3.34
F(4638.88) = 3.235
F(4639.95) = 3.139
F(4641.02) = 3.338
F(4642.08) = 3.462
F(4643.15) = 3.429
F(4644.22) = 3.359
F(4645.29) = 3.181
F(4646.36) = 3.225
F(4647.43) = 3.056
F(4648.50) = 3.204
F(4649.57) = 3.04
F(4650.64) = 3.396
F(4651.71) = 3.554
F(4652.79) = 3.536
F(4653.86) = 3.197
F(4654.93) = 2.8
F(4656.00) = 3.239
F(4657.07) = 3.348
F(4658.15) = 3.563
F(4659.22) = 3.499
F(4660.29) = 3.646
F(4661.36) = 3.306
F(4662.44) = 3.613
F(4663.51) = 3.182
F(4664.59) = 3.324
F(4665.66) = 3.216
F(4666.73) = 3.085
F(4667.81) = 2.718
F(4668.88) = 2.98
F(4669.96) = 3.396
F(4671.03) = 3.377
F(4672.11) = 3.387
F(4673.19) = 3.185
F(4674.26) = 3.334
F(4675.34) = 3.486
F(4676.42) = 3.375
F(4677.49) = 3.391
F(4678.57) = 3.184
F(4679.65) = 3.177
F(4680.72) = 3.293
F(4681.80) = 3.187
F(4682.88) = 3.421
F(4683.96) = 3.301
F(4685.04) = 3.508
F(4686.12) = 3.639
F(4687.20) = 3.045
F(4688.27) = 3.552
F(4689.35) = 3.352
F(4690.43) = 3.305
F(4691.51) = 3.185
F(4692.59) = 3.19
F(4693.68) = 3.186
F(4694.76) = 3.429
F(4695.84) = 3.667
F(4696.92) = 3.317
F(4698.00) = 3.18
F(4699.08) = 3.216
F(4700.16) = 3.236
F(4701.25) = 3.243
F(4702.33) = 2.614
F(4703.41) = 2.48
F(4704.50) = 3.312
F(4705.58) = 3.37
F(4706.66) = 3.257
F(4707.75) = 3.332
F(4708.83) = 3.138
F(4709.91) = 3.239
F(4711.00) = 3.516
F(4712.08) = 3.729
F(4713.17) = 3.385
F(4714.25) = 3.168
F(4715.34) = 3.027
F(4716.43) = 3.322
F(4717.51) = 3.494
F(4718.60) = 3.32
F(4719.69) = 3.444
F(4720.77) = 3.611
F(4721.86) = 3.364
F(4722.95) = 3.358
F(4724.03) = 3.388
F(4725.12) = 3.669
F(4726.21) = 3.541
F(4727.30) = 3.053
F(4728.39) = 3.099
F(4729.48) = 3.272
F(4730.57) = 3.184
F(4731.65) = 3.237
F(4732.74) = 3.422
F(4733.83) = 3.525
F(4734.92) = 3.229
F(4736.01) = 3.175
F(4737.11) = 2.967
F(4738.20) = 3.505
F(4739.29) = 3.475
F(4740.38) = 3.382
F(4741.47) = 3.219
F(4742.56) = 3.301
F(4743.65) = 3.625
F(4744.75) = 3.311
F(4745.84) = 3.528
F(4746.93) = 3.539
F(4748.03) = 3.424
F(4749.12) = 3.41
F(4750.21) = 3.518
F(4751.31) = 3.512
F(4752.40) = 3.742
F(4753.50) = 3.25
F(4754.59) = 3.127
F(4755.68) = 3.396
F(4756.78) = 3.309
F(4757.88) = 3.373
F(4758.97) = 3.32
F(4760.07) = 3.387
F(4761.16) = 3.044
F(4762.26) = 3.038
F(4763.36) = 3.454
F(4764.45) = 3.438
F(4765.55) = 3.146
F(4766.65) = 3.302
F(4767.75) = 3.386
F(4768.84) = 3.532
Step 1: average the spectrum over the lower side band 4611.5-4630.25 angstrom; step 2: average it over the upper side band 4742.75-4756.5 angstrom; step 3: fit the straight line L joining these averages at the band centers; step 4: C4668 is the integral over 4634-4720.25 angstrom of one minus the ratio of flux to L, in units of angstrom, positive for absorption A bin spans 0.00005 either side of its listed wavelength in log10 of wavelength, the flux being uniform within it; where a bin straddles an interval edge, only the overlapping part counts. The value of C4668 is 3.7 angstrom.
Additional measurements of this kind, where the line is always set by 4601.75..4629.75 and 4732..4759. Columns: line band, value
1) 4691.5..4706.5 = 0.9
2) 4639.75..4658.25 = 0.7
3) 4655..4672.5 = 0.6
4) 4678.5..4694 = 0.4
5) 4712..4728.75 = 0.1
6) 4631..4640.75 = 0.1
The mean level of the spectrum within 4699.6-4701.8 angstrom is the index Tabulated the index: 3.23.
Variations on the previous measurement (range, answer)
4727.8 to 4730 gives 3.18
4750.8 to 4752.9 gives 3.63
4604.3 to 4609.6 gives 3.43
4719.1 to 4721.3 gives 3.53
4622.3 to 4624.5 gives 3.32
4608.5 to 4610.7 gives 3.69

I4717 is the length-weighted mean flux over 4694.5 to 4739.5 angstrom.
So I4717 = 3.3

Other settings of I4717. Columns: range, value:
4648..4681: 3.29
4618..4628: 3.43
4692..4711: 3.21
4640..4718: 3.29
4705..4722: 3.36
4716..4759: 3.37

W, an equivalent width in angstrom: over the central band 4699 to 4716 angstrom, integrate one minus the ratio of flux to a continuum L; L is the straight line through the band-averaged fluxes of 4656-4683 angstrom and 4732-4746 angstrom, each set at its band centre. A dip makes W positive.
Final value 0.6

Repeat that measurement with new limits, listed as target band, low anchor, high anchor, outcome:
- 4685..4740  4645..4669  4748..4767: 0.08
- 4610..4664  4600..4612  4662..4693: -0.84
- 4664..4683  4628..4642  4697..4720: 0.36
